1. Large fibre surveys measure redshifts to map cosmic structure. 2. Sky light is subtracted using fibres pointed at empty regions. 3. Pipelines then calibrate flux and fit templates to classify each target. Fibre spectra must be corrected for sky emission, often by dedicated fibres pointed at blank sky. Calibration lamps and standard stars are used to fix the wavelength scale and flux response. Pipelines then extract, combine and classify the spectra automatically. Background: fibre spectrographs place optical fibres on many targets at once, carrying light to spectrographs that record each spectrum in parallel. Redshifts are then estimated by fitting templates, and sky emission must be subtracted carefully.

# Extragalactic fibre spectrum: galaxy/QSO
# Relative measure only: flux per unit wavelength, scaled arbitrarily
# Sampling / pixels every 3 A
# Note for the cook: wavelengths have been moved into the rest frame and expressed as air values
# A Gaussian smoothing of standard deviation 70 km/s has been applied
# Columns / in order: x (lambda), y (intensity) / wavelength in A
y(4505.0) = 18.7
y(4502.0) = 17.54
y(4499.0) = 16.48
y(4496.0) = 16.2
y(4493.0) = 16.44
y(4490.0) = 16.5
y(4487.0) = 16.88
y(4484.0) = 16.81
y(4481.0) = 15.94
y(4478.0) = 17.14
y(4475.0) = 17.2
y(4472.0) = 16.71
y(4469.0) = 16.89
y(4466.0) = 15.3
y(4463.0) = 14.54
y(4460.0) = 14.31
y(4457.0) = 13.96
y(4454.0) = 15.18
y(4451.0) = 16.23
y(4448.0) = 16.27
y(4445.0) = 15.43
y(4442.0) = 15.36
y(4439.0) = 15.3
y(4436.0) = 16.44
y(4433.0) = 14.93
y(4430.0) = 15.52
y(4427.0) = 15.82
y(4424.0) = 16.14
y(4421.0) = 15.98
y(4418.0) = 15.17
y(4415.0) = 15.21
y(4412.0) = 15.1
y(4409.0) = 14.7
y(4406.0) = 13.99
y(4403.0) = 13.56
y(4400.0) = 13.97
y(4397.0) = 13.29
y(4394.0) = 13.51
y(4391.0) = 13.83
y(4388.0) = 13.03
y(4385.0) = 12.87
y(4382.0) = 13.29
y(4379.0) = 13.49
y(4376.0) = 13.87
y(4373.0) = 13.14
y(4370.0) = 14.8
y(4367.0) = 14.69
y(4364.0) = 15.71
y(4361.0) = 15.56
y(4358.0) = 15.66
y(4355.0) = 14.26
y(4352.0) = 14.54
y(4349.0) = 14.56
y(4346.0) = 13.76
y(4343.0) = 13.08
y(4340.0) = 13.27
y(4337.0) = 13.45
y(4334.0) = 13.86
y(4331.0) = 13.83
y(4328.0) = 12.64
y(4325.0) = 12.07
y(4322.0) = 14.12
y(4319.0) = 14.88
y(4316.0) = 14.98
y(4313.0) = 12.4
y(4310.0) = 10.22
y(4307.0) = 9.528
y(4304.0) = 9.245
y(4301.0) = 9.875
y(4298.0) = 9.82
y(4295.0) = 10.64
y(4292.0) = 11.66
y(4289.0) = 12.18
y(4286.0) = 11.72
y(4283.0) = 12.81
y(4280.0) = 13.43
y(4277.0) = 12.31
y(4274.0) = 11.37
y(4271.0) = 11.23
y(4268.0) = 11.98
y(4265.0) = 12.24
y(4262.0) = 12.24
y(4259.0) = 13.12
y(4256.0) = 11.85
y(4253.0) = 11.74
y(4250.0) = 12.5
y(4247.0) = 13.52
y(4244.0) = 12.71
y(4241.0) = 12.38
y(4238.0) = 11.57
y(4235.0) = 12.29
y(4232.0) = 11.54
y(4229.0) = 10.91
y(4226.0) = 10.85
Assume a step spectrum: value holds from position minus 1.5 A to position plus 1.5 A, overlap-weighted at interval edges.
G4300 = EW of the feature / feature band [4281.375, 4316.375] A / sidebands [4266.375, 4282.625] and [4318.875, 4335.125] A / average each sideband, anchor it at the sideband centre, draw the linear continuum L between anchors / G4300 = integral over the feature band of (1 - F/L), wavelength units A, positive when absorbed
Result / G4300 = 4.3 A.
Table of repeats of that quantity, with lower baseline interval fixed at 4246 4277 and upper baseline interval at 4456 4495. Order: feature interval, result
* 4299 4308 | 2.3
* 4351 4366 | -1.3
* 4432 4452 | -0.3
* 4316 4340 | -0.4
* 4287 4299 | 1.5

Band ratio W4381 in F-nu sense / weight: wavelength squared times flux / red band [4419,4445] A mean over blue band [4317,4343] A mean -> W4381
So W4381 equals 1.2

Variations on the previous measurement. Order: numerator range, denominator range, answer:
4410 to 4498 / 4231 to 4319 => 1.45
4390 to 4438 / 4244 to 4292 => 1.29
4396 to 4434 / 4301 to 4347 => 1.23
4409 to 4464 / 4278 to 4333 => 1.36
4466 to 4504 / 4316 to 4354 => 1.30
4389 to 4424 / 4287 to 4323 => 1.31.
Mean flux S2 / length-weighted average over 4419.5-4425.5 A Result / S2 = 16.1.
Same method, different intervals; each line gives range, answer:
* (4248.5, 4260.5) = 12.3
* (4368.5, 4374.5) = 14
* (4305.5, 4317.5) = 11.8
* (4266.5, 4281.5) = 12.1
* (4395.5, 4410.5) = 13.9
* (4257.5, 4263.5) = 12.7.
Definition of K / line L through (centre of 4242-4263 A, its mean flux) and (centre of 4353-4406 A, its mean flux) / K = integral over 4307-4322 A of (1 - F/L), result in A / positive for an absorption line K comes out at 0.5 A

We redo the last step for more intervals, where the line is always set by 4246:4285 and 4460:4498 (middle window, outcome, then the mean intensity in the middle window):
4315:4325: -0.7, 14.3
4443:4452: -0.1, 15.9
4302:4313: 2.6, 10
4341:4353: -0.1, 13.9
